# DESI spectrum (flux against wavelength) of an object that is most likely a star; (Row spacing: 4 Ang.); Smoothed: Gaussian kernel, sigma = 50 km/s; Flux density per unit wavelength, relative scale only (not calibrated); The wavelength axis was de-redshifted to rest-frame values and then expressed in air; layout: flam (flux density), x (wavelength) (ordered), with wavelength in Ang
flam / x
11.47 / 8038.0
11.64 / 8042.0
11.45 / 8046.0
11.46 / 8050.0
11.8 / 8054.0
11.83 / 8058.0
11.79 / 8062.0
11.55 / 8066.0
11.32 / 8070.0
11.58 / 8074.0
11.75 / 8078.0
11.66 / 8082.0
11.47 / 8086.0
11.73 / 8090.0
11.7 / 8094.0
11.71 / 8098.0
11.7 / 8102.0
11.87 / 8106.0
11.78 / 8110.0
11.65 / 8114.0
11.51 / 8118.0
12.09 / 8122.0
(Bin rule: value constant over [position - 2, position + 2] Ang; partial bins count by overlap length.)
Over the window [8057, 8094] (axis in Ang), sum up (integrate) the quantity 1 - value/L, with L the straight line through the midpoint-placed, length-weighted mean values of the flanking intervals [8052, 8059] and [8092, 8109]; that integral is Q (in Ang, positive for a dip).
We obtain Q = 0.5 Ang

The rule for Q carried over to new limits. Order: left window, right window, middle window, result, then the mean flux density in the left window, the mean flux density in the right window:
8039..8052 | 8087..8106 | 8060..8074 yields 0.05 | 11.5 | 11.7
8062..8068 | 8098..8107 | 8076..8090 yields 0.06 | 11.6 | 11.8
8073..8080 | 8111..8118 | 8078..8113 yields -0.15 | 11.7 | 11.6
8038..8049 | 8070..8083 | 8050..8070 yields -0.18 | 11.5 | 11.6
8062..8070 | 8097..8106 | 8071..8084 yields -0.03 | 11.6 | 11.7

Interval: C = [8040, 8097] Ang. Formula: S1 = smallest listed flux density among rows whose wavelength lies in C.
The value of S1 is 11.32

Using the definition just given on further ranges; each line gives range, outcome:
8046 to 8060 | 11.45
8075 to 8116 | 11.47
